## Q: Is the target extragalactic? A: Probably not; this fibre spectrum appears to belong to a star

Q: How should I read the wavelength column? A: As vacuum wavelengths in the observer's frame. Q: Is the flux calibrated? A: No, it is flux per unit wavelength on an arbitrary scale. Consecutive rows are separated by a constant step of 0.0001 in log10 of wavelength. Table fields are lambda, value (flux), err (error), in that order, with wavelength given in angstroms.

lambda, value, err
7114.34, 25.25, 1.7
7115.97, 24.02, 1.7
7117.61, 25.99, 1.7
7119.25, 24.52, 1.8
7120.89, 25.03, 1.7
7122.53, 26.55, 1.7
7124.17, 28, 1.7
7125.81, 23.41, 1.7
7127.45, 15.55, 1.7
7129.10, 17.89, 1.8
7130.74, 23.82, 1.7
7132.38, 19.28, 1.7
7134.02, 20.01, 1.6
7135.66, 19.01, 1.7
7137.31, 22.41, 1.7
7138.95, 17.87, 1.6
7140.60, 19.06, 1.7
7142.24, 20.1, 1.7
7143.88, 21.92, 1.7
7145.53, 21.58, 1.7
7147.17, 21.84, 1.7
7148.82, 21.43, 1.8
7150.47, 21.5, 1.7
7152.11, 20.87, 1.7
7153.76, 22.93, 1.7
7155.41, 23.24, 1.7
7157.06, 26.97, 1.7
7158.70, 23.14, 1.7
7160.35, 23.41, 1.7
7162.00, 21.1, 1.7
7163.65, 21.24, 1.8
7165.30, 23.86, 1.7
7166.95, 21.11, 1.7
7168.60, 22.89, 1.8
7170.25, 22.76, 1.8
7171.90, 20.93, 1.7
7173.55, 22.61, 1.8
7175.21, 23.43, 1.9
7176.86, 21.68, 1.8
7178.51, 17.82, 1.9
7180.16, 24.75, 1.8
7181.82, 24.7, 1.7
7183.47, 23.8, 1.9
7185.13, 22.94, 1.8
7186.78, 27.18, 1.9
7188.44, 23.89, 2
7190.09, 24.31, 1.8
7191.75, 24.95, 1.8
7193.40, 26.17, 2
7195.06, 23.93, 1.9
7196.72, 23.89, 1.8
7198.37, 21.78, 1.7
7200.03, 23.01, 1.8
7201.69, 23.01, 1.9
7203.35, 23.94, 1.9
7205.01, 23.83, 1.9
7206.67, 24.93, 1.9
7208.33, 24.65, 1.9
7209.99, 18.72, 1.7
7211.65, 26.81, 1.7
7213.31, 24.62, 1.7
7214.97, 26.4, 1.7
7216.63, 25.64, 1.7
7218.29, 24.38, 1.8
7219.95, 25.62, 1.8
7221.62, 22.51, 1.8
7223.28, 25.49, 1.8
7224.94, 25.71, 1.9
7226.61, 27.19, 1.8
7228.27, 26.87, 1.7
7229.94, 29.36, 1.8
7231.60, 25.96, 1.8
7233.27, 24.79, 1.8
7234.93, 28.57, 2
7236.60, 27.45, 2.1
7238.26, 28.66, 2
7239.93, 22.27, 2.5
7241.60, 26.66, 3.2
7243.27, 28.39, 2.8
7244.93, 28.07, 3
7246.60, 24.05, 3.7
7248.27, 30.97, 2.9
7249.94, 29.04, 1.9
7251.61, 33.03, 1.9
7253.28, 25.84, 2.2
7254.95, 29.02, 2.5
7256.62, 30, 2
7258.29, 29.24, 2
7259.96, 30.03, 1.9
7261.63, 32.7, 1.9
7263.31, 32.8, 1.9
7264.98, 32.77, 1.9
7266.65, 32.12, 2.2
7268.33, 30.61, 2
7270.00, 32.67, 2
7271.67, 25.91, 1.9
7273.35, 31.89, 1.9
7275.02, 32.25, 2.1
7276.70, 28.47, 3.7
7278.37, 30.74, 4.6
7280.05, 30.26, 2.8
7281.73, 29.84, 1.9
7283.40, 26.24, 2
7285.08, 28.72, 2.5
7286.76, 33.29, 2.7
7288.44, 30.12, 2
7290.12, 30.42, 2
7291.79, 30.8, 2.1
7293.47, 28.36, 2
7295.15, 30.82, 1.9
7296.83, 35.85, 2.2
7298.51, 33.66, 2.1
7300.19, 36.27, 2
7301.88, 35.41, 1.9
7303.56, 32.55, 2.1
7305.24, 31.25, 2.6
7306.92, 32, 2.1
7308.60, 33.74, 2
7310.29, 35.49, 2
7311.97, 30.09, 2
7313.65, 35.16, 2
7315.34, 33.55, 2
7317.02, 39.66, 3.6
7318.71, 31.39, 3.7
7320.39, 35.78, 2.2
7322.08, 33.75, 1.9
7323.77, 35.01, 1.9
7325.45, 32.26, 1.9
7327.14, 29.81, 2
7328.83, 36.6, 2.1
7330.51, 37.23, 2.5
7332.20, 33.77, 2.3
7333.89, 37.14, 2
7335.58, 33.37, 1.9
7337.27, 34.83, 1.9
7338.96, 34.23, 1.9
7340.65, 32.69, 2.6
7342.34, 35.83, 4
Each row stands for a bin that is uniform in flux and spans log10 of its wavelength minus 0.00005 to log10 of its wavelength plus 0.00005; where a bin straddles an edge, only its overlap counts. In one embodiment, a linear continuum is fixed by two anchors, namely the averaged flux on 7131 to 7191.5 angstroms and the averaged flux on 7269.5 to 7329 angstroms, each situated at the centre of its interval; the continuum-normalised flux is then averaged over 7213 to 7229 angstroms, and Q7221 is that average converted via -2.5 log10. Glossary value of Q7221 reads 0.04 mag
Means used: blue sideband 22.2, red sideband 32.2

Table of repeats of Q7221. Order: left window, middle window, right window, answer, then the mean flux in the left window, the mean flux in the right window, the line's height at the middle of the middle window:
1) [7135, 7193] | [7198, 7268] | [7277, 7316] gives 0.021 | 22.4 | 31.9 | 27.3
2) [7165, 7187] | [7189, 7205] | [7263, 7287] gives 0.022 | 22.7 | 30.5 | 24.4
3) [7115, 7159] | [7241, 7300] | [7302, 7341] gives 0.017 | 22.1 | 34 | 30.7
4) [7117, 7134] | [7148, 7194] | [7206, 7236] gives 0.048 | 22.8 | 25.5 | 24.1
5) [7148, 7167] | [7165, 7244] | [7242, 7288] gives 0.058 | 22.6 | 29.9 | 25.8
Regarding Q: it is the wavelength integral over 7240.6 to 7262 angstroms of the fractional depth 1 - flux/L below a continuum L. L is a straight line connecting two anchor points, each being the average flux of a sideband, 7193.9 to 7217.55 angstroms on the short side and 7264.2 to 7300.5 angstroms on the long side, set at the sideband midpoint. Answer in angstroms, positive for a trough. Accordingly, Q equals -0.57 angstroms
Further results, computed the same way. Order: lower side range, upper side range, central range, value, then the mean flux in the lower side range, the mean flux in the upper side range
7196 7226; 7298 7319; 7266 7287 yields 0.4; 24.2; 33.9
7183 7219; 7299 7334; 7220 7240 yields 0.3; 24.2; 34.1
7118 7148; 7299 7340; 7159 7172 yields 0.8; 21.6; 34.2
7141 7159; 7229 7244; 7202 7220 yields 0.8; 22.2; 26.9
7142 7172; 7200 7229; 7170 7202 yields 0.2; 22.3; 24.7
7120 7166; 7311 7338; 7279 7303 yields 0.5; 21.9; 34.3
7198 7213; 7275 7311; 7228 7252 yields -0.7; 23.5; 31.6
